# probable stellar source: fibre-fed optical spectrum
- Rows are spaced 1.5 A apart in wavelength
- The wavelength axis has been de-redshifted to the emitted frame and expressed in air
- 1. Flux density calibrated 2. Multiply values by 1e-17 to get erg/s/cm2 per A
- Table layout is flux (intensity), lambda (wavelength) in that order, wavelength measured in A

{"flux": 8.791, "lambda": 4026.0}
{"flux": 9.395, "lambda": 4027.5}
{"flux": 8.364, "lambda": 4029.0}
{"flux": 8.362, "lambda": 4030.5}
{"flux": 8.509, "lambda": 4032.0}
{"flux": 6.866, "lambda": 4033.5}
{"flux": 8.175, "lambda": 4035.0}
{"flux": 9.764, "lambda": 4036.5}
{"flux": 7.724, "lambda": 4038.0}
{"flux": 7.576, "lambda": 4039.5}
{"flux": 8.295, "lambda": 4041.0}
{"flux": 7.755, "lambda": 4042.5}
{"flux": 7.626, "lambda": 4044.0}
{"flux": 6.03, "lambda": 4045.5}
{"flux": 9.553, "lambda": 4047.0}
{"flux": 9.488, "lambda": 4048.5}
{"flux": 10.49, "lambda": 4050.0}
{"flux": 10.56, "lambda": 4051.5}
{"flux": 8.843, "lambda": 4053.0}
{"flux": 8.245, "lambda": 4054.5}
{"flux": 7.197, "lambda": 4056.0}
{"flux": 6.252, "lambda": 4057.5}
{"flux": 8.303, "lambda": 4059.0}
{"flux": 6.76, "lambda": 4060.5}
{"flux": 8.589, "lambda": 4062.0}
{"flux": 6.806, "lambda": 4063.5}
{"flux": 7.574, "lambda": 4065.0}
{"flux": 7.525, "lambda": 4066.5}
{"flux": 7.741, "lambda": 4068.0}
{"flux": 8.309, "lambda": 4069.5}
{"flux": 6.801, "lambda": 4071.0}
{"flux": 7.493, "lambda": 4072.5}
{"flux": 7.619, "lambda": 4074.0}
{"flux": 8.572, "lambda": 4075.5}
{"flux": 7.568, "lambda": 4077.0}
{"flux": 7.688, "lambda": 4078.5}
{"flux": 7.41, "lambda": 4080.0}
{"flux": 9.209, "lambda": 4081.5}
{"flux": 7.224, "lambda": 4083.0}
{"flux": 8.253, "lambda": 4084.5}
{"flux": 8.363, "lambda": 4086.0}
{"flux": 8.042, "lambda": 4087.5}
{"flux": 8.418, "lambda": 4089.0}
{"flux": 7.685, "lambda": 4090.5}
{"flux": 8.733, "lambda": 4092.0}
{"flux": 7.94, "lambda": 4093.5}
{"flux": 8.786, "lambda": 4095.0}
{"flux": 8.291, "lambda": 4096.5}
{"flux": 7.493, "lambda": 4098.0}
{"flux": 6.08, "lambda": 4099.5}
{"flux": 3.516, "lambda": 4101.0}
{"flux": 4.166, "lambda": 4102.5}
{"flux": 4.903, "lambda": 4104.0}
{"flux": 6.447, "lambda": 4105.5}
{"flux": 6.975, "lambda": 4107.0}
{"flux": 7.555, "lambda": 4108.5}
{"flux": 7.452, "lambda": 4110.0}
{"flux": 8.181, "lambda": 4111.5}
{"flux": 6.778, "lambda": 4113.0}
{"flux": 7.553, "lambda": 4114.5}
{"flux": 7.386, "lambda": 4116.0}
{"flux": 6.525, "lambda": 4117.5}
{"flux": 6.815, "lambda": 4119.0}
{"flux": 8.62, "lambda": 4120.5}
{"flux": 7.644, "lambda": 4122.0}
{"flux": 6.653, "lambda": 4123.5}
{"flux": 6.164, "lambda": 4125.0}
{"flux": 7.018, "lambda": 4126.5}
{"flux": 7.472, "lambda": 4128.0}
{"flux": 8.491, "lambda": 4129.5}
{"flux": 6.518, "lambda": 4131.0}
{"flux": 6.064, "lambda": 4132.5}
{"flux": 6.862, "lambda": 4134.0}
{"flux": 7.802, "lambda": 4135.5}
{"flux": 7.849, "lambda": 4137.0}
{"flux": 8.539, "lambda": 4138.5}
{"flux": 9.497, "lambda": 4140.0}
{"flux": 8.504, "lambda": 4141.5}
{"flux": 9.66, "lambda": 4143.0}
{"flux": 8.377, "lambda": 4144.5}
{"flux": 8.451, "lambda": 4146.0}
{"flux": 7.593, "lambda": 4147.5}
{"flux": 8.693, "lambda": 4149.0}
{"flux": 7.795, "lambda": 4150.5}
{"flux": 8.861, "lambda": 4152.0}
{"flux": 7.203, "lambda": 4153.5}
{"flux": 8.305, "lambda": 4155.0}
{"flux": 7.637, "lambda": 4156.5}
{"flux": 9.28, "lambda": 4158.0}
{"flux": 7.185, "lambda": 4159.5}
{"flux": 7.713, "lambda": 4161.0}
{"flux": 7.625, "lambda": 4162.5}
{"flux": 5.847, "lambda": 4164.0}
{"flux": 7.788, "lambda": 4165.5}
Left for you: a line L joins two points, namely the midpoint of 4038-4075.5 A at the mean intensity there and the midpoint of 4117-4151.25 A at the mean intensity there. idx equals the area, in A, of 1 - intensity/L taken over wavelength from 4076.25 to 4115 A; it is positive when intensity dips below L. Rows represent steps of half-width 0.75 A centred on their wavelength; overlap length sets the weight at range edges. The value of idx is 2.6 A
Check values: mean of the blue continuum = 7.98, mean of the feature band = 7.33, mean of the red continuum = 7.73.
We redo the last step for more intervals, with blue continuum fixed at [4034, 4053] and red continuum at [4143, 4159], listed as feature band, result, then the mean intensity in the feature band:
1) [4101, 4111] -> 2.7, 6.09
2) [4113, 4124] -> 1.4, 7.29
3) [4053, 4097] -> 3.3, 7.86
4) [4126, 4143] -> 1.1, 7.79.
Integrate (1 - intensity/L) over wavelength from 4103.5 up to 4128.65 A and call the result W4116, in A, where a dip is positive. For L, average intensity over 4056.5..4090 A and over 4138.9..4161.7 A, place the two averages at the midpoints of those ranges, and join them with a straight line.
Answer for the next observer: 3.1 A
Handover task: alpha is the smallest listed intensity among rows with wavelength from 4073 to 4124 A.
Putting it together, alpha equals 3.516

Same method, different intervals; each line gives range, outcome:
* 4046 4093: 6.252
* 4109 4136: 6.064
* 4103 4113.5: 4.903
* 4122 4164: 5.847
